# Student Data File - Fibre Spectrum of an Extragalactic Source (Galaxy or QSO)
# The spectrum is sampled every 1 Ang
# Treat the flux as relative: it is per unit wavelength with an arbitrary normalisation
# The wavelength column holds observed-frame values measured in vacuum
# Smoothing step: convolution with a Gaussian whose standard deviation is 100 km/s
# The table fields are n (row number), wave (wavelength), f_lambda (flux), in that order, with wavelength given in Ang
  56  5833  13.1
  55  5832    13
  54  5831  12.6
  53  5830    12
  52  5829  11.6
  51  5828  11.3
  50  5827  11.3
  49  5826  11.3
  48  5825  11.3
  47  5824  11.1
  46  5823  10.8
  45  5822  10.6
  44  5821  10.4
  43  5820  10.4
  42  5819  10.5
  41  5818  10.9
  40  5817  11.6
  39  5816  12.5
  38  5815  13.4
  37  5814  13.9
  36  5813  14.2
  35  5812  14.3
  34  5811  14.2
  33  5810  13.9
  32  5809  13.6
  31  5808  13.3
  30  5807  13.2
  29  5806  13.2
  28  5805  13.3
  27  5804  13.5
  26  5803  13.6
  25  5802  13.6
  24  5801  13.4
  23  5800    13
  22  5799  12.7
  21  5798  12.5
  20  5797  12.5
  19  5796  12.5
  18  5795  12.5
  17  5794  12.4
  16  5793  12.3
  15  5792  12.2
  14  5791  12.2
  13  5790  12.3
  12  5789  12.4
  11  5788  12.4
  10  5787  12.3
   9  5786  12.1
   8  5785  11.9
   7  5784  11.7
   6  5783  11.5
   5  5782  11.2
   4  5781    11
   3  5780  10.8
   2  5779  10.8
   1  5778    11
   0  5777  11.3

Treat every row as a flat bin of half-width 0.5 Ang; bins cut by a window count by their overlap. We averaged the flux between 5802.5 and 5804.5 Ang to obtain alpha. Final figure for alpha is 13.6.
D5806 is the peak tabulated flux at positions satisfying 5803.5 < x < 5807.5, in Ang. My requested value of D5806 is 13.5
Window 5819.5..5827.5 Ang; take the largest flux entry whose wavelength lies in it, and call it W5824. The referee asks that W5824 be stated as 11.3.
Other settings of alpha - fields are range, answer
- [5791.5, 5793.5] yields 12.2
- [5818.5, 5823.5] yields 10.5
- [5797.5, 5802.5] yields 13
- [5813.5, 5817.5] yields 12.8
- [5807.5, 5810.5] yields 13.6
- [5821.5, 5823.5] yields 10.7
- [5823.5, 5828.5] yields 11.3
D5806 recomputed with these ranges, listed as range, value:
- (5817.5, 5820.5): 10.9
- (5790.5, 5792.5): 12.2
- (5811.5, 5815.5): 14.3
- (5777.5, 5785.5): 11.9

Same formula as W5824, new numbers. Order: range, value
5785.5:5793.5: 12.4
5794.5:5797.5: 12.5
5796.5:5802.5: 13.6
